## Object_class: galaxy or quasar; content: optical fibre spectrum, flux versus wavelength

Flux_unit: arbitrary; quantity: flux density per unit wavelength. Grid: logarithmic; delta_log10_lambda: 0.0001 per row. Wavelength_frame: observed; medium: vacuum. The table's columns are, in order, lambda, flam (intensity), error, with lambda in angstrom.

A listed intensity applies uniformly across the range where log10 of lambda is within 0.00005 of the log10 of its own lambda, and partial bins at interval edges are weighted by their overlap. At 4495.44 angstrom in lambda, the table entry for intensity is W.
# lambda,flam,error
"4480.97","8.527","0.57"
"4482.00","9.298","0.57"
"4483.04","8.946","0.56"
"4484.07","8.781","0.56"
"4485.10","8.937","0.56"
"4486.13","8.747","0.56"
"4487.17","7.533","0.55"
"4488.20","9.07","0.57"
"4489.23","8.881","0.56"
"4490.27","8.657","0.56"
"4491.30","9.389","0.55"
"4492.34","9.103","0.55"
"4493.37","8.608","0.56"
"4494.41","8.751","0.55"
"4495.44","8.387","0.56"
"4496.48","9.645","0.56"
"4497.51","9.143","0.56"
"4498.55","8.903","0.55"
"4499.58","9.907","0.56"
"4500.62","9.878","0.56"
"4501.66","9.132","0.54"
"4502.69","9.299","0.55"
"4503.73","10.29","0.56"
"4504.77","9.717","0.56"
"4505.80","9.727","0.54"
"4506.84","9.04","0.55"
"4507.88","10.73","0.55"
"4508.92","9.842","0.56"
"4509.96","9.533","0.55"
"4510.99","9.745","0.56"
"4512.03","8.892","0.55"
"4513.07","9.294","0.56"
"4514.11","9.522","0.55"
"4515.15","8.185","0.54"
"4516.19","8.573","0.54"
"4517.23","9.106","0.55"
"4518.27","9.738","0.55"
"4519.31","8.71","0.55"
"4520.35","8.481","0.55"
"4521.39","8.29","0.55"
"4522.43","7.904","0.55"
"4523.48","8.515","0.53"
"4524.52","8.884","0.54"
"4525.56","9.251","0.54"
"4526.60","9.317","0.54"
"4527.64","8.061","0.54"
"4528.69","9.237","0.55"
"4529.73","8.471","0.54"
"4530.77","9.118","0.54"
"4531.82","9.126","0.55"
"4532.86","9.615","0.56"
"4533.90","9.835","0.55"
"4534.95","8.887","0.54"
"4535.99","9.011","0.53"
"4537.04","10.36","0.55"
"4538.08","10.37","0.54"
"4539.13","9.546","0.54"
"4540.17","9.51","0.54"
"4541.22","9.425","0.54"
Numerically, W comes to 8.387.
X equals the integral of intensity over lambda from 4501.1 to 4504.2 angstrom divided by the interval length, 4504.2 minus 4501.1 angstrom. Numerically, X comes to 9.57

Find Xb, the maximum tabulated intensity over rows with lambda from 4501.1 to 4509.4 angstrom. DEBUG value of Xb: 10.73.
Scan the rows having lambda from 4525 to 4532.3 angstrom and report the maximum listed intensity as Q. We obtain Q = 9.317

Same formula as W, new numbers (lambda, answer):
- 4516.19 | 8.573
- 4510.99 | 9.745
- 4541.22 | 9.425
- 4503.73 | 10.29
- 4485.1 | 8.937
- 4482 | 9.298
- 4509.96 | 9.533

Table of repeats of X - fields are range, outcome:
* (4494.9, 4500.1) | 9.2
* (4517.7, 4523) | 8.62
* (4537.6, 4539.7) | 9.94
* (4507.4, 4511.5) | 9.97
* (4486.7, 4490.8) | 8.56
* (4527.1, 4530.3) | 8.61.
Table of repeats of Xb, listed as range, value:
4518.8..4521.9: 8.71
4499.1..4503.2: 9.907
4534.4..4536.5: 9.011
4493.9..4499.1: 9.645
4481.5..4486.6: 9.298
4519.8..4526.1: 9.251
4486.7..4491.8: 9.389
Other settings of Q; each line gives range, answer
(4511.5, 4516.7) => 9.522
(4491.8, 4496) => 9.103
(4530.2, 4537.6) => 10.36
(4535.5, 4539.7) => 10.37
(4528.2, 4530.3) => 9.237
